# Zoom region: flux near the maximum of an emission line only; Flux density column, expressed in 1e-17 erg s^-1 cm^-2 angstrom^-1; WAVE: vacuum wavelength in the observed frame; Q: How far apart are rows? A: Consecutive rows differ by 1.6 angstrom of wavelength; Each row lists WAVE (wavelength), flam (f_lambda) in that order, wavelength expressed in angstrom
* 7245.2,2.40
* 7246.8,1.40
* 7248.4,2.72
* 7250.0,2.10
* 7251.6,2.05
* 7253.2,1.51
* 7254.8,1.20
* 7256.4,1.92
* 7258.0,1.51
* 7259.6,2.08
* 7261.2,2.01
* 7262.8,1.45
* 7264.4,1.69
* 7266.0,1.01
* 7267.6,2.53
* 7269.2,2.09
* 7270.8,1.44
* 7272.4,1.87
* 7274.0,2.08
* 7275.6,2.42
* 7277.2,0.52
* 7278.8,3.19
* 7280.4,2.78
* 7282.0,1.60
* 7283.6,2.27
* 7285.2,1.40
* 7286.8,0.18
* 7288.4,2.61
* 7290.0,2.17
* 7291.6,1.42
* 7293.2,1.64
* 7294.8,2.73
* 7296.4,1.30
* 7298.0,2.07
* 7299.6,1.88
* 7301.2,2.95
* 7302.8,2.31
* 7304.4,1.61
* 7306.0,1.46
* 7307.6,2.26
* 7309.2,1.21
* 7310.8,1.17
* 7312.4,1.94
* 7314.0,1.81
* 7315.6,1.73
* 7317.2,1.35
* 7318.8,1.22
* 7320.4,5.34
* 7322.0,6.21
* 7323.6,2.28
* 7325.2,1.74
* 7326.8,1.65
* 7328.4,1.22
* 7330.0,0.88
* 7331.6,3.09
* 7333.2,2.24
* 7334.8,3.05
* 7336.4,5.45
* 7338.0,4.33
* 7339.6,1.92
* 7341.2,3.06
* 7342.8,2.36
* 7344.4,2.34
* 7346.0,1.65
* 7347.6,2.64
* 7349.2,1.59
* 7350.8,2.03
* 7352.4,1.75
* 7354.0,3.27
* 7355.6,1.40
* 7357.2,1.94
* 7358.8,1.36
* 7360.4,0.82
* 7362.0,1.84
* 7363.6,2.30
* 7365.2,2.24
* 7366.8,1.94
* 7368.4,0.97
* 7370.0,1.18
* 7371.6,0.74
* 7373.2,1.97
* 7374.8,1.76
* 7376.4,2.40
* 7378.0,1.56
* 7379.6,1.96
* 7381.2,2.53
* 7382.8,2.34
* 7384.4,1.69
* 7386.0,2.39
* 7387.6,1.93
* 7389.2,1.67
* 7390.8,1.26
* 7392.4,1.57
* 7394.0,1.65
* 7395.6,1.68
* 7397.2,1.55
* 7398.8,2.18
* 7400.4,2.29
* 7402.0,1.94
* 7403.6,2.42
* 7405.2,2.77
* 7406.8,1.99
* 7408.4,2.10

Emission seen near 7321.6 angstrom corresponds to [S II]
